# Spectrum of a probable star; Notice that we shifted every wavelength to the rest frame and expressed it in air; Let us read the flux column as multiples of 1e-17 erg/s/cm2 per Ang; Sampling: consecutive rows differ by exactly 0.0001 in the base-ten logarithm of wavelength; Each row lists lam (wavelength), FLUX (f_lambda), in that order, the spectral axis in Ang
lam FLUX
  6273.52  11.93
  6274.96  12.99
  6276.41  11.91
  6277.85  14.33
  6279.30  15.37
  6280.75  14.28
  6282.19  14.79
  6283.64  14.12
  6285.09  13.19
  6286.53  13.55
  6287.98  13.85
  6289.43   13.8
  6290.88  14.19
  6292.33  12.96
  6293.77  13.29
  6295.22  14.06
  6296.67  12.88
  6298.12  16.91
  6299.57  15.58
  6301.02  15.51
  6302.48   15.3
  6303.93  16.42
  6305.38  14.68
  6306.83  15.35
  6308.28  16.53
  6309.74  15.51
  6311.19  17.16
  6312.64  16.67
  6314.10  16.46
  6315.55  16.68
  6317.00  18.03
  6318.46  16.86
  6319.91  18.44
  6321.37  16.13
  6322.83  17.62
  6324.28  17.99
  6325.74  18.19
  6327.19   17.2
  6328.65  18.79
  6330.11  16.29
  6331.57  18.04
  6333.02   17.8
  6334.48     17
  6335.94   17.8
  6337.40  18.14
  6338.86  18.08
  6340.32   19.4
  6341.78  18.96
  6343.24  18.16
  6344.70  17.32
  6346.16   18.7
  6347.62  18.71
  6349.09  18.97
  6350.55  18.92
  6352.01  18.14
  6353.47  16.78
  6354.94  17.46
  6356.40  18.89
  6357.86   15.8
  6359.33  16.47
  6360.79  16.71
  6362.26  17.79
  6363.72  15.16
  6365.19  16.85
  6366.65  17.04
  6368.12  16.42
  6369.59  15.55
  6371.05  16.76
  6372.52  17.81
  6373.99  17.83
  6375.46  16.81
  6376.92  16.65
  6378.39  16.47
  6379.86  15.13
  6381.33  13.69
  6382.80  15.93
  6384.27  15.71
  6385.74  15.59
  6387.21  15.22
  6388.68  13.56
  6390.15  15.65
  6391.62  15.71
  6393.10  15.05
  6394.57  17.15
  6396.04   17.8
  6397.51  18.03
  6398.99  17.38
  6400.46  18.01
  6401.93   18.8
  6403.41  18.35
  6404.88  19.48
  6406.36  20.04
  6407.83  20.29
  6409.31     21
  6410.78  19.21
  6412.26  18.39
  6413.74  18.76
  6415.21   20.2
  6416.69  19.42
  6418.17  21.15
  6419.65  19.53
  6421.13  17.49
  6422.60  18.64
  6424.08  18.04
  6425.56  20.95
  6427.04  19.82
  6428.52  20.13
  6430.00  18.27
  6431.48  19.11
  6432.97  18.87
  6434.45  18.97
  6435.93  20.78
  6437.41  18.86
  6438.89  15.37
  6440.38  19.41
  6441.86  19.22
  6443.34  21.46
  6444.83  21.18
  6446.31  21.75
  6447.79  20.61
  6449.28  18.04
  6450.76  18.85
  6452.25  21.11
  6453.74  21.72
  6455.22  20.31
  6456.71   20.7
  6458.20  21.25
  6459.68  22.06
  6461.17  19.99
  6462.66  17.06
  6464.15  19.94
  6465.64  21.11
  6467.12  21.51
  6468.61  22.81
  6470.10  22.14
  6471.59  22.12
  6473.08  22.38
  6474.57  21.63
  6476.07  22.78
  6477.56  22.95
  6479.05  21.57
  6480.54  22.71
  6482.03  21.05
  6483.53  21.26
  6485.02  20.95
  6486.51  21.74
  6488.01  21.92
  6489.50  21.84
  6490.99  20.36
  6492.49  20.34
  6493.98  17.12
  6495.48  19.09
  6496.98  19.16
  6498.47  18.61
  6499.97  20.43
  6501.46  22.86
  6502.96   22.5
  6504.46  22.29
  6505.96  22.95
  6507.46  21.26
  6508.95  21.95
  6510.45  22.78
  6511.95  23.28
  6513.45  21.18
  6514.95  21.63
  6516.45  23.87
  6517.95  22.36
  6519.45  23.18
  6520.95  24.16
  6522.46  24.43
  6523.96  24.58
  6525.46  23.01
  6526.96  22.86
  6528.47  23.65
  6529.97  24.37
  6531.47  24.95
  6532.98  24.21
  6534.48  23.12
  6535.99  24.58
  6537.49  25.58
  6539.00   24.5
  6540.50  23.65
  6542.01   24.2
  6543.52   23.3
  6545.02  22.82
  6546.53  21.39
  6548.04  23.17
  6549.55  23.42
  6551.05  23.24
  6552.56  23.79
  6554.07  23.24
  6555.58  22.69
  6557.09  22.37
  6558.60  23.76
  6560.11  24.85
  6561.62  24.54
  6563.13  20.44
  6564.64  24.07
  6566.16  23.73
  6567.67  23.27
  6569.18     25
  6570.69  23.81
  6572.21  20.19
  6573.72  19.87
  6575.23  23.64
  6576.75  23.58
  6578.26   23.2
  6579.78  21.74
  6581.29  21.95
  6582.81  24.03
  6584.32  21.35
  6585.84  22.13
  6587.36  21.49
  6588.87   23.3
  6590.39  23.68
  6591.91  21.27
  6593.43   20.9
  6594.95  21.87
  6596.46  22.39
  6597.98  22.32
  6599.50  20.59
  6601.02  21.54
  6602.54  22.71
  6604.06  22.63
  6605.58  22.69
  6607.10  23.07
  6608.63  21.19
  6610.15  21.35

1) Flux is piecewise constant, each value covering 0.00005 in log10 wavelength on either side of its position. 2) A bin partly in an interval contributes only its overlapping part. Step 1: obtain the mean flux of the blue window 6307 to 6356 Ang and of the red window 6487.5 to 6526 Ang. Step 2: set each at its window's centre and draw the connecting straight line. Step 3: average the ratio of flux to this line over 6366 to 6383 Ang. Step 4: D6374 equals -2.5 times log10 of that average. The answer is 0.144 mag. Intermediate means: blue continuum 17.6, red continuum 21.8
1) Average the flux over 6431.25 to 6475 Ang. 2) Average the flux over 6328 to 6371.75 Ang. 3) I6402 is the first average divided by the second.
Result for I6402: 1.16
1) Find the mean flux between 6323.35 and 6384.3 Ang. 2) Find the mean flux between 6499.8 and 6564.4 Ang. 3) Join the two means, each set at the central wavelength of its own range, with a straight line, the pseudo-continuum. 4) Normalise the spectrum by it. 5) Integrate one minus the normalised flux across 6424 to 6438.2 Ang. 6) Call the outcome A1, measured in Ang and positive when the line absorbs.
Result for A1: 0.3 Ang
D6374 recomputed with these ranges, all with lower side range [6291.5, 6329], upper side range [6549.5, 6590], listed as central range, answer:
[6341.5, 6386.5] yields 0.04 mag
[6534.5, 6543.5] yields -0.10 mag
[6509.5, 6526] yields -0.08 mag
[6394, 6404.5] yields 0.03 mag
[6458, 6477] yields -0.05 mag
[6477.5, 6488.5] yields -0.05 mag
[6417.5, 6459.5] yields -0.01 mag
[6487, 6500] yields 0.06 mag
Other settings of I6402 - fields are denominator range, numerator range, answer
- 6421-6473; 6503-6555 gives 1.16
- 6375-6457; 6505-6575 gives 1.26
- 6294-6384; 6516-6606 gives 1.36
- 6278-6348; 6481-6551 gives 1.38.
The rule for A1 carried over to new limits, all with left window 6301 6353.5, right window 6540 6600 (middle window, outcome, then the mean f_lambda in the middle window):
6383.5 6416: 2.26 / 17.7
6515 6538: -2.15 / 23.8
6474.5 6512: -0.46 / 21.3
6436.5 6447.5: 0.15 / 19.7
